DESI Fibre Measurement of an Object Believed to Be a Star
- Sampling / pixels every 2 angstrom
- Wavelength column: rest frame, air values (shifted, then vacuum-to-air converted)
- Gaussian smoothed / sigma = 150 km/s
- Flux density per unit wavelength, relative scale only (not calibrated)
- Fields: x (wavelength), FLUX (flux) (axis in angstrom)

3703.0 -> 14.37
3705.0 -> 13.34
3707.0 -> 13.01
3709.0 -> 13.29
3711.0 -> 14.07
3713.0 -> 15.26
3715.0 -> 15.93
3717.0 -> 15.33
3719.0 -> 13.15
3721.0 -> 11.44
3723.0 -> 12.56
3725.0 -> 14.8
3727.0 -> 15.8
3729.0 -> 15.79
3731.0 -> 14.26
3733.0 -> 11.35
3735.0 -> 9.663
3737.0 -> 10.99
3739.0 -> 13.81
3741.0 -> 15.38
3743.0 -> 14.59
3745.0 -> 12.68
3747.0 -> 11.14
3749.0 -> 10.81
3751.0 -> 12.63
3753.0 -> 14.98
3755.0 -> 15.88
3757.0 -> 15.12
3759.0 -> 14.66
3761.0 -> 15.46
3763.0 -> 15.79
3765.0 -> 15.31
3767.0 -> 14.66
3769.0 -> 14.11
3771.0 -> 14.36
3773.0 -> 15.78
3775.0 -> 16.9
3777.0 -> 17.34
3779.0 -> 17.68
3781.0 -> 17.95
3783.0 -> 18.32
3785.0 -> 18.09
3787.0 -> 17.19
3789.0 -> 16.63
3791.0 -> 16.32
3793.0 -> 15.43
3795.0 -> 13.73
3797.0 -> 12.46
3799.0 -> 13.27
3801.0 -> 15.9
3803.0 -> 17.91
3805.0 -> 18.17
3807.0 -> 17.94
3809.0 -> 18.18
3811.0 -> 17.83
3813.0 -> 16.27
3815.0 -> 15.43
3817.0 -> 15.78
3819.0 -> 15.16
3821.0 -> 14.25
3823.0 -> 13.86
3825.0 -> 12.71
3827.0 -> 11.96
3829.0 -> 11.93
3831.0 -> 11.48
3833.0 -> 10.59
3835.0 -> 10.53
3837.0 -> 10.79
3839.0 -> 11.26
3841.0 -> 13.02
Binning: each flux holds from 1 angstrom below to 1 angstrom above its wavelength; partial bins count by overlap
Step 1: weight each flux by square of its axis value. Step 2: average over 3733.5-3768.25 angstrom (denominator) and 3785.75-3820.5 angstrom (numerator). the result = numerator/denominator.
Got 1.21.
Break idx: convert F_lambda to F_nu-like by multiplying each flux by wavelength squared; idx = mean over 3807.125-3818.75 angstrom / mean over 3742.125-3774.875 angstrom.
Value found 1.2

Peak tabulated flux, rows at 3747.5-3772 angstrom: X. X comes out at 15.88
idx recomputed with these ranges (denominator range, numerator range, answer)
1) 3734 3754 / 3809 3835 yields 1.15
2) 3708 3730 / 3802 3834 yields 1.10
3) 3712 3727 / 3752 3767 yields 1.10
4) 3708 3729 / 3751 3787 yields 1.15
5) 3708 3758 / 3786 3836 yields 1.13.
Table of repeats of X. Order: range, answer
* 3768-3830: 18.32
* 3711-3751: 15.93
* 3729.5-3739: 14.26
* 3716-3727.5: 15.8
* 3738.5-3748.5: 15.38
